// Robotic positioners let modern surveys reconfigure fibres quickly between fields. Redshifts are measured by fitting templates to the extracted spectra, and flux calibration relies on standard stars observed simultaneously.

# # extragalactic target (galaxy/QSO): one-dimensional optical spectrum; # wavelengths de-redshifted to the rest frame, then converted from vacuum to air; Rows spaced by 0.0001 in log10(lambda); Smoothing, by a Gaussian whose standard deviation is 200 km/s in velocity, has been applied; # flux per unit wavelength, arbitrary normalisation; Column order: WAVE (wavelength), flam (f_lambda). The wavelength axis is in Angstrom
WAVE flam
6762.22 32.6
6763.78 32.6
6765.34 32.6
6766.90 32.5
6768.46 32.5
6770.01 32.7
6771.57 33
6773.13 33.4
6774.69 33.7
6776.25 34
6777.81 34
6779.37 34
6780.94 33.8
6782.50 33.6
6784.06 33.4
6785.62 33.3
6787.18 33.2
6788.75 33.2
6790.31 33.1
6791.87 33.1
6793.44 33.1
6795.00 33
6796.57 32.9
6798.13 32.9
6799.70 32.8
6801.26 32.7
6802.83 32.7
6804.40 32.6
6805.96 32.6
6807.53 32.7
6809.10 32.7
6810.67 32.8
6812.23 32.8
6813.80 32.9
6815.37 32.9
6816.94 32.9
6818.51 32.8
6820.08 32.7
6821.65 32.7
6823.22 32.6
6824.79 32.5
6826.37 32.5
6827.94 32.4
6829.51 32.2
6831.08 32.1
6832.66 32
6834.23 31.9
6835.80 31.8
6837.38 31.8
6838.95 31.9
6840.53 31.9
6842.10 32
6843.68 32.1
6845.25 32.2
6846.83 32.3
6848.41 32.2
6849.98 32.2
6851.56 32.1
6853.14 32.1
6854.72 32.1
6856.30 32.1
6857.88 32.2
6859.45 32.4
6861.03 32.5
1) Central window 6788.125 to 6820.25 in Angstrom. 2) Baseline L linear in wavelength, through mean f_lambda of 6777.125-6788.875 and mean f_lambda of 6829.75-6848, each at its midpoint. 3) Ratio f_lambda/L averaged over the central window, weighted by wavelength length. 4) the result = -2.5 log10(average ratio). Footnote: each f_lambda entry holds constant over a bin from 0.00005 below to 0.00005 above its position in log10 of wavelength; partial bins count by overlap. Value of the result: 0.00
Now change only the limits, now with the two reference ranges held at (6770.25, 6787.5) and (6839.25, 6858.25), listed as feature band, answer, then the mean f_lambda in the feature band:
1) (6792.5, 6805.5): 0.010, 32.8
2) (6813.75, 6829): 0.000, 32.7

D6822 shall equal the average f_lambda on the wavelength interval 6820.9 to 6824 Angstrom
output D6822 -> 32.7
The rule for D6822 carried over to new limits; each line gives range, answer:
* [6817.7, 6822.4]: 32.7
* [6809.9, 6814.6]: 32.9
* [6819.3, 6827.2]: 32.6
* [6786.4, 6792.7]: 33.1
